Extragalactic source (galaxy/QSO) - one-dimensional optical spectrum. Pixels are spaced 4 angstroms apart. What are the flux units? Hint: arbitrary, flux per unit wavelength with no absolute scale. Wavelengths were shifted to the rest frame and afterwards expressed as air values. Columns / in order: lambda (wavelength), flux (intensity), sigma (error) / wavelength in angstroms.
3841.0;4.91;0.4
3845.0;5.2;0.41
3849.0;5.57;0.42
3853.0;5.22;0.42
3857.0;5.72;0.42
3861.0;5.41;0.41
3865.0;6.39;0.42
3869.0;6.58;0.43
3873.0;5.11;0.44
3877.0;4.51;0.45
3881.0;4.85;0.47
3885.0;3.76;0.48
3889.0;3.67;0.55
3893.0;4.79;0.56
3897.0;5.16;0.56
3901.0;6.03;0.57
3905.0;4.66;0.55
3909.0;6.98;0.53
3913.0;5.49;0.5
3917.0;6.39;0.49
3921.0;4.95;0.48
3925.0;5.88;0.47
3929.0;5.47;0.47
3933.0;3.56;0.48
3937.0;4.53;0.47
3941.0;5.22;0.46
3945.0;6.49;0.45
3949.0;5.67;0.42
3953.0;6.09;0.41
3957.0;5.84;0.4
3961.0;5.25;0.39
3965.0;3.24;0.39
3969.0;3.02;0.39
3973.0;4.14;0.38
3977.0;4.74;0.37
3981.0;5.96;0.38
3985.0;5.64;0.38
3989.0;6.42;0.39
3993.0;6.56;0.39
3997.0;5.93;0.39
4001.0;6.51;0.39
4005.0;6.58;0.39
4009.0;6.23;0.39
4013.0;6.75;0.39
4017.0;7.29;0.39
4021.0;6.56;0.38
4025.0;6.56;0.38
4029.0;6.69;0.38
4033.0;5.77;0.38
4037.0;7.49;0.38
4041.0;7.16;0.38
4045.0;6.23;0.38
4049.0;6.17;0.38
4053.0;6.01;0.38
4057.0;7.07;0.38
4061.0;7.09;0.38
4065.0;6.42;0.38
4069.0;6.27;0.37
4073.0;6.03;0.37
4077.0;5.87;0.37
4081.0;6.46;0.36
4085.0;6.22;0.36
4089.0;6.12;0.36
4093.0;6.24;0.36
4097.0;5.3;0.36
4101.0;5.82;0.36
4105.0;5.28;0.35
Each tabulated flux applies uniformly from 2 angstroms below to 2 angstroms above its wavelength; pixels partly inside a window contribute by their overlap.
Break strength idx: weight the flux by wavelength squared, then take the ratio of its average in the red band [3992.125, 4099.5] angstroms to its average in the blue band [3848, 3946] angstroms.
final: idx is 1.31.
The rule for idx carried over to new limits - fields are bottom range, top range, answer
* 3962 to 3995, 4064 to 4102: 1.28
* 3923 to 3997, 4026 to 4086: 1.30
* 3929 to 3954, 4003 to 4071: 1.32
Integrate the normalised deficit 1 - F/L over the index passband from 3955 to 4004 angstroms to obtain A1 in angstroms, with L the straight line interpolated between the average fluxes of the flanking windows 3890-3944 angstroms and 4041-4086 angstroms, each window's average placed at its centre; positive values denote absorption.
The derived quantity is 4.1 angstroms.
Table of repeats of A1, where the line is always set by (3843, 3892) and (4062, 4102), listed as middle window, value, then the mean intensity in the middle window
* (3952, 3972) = 3.5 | 4.59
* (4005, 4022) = -2.6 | 6.7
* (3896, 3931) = -2.1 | 5.68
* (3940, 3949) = -0.6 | 5.88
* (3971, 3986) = 1.5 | 5.09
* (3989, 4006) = -1.9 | 6.39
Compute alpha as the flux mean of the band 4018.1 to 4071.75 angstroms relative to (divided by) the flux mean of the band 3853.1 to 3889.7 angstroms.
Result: 1.27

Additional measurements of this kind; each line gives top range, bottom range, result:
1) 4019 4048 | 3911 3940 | 1.28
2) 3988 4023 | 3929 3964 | 1.24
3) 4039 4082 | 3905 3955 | 1.16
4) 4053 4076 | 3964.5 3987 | 1.43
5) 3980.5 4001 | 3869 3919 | 1.19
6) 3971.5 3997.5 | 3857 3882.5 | 1.02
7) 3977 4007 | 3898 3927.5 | 1.07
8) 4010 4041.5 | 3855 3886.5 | 1.27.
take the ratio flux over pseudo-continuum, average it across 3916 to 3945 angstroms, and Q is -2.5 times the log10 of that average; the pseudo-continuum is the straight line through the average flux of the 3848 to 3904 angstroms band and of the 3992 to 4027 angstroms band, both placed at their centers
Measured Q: 0.11 mag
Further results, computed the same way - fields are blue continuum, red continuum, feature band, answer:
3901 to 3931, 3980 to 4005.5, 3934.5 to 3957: 0.06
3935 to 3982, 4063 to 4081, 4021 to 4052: -0.13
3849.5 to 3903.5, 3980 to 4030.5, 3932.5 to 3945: 0.19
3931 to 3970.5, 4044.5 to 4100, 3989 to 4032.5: -0.17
